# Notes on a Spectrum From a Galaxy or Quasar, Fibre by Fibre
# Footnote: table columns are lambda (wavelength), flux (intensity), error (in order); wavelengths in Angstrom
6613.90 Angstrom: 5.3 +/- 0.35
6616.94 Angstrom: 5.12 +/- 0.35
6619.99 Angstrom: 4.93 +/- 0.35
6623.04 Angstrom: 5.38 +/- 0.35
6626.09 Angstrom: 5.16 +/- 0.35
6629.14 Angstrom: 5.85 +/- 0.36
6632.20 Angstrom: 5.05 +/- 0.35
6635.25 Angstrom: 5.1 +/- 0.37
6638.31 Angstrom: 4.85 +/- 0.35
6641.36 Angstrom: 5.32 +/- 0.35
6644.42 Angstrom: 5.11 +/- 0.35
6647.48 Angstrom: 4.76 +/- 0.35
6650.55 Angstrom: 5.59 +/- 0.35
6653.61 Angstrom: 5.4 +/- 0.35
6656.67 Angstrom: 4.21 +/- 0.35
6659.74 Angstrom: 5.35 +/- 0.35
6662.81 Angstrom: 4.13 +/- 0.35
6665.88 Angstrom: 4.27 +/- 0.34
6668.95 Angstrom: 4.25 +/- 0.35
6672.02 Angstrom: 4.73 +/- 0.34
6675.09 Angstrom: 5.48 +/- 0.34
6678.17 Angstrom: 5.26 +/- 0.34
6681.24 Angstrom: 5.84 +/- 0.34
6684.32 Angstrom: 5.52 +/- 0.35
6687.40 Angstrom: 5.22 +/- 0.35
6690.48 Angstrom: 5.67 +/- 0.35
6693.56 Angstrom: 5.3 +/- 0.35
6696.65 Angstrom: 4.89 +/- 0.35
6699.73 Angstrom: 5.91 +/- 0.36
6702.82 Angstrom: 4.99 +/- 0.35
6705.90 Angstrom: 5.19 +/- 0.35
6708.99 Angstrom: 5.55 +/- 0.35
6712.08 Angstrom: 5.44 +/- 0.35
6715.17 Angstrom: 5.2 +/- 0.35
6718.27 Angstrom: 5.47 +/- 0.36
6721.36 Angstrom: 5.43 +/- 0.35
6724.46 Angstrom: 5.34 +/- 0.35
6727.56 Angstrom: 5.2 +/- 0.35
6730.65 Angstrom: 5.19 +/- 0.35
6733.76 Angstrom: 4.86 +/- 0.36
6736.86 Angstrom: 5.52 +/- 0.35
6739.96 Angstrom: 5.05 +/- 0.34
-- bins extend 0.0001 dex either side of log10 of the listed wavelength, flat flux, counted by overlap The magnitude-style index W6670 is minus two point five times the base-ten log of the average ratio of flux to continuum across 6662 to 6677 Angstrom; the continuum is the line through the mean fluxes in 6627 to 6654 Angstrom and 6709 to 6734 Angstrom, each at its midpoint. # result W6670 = 0.141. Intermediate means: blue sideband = 5.22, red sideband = 5.3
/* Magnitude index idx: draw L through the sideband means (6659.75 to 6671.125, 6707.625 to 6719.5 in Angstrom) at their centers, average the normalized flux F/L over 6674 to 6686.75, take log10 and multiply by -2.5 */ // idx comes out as -0.17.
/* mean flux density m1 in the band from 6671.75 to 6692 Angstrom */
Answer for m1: 5.43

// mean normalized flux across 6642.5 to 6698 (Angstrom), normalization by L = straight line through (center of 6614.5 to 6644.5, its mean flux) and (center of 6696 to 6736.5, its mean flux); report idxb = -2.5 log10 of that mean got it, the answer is 0.040 mag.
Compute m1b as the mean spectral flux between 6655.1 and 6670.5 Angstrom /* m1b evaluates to 4.44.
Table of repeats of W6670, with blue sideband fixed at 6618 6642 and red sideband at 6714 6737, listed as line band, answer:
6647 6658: 0.04 mag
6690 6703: -0.02 mag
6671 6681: -0.01 mag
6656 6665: 0.14 mag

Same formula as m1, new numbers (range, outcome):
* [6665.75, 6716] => 5.25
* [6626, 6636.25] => 5.32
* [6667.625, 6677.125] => 4.86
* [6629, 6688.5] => 5.04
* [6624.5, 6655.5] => 5.21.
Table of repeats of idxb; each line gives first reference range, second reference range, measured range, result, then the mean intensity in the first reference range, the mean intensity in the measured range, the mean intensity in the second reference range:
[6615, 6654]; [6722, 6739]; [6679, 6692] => -0.067 mag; 5.2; 5.55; 5.23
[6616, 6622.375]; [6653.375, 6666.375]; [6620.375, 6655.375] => -0.077 mag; 5.06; 5.22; 4.63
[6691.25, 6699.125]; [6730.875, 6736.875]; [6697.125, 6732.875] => -0.033 mag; 5.25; 5.33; 5.1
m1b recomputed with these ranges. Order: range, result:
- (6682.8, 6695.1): 5.43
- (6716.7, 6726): 5.41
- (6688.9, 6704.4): 5.35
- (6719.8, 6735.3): 5.2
